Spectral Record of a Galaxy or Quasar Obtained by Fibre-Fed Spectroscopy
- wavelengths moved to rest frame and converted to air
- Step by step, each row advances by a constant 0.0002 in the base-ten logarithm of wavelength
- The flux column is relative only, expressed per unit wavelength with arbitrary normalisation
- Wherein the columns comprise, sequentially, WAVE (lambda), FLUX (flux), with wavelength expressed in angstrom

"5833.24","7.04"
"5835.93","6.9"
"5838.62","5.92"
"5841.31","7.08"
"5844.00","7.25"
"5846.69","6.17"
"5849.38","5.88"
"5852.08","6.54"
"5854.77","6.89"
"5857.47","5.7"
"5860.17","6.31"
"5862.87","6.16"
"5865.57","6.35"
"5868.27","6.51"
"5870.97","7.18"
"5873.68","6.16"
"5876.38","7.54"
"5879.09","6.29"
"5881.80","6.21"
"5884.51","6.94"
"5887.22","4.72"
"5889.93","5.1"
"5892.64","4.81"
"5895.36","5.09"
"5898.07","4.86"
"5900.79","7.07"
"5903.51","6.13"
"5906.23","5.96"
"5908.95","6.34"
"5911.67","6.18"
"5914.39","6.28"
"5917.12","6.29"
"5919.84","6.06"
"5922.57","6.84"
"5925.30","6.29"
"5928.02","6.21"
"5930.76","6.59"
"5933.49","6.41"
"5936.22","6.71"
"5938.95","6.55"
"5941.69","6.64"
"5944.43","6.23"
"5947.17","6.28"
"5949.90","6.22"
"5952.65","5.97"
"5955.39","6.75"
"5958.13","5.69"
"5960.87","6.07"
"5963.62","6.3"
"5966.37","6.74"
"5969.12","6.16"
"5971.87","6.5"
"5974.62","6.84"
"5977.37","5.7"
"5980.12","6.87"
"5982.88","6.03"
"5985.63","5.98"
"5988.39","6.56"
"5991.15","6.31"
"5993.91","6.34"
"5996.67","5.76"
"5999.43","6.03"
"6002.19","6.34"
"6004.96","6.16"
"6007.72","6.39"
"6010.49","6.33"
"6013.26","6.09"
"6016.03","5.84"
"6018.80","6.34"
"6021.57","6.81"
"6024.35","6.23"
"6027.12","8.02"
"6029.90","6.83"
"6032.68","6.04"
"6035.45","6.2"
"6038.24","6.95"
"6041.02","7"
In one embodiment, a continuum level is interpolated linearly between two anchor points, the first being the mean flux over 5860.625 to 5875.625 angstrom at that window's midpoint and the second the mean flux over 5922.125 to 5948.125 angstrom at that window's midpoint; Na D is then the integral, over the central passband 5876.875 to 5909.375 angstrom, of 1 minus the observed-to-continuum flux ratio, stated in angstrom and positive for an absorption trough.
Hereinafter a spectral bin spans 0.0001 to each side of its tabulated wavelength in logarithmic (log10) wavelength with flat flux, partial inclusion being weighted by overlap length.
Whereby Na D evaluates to 3.3 angstrom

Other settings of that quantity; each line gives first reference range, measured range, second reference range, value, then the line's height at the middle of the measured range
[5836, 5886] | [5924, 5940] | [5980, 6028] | -0.1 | 6.42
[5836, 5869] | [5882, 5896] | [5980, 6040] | 2.2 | 6.41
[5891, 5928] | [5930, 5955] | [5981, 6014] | -1.3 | 6.09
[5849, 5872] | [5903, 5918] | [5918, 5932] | 0.5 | 6.39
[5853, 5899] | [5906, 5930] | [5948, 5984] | -0.5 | 6.17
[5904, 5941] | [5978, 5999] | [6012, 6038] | 0.7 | 6.46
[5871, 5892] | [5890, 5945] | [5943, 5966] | 0.3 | 6.18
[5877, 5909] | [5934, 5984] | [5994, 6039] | -1.9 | 6.12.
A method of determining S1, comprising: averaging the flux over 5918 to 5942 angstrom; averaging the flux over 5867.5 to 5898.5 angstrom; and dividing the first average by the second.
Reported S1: 1.1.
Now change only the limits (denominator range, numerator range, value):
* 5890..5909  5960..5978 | 1.12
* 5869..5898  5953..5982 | 1.06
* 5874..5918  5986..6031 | 1.07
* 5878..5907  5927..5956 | 1.12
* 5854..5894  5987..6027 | 1.02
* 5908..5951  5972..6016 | 0.98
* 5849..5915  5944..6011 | 1.02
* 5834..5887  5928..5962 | 0.98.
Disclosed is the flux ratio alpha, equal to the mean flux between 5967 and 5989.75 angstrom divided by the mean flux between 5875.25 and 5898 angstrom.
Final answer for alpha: 1.10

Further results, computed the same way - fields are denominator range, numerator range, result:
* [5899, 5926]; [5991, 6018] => 0.97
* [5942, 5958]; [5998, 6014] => 0.99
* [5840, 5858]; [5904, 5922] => 0.95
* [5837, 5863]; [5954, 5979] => 0.99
